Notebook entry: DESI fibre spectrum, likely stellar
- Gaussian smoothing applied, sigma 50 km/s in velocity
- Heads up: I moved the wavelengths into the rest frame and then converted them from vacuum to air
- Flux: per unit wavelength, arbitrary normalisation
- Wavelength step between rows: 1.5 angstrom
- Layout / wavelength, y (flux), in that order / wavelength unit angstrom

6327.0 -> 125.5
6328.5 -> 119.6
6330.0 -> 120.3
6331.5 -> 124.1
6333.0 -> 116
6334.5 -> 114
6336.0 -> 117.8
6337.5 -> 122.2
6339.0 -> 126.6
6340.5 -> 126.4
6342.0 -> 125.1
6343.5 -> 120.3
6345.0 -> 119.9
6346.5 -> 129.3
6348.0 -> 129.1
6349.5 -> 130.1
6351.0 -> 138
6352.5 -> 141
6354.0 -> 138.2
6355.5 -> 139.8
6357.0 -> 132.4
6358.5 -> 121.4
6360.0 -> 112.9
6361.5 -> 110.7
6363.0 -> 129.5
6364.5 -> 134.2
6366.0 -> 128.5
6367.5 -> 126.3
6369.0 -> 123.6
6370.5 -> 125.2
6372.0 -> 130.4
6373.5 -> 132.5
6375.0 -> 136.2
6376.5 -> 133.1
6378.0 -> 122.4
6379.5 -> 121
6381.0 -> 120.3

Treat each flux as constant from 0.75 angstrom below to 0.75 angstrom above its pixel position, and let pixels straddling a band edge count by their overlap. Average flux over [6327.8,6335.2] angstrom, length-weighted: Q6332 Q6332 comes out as 119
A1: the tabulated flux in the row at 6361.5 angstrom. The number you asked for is 110.7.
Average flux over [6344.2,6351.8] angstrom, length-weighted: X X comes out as 129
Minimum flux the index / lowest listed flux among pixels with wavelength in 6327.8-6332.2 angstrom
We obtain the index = 119.6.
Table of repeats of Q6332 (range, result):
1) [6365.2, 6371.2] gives 126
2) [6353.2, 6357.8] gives 137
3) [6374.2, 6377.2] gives 135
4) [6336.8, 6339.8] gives 124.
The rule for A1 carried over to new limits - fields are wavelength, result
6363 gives 129.5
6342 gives 125.1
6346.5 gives 129.3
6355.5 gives 139.8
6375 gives 136.2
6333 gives 116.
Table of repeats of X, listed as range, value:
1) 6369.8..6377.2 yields 132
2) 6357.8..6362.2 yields 115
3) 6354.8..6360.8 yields 126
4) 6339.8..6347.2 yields 124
